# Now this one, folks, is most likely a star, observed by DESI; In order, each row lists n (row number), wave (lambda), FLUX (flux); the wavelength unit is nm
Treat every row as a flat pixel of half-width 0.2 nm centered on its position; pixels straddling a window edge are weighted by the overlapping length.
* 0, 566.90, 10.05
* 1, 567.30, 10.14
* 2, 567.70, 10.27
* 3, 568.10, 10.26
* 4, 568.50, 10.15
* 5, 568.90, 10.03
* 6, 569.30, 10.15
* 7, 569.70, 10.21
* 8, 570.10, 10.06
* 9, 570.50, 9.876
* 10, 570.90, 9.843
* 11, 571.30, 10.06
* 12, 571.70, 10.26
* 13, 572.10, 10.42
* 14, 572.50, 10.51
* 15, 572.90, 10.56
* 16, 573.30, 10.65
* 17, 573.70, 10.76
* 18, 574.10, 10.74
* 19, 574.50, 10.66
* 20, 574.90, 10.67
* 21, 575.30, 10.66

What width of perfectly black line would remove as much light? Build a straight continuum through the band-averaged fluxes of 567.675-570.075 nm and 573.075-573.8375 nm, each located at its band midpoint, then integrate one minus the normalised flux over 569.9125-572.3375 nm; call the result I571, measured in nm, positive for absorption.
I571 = 0.08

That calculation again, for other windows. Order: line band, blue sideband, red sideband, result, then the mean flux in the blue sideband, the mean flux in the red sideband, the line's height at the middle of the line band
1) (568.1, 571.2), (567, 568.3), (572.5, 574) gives 0.09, 10.2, 10.6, 10.4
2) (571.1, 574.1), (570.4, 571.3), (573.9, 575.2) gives -0.06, 9.9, 10.7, 10.3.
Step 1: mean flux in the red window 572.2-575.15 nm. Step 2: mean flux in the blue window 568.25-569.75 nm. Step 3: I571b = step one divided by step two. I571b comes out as 1.05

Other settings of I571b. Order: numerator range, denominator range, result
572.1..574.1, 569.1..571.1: 1.06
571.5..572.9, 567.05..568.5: 1.02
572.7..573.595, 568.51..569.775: 1.05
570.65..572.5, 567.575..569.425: 1.00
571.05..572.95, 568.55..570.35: 1.02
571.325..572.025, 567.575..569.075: 1.01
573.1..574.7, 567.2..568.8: 1.05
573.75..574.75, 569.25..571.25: 1.07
